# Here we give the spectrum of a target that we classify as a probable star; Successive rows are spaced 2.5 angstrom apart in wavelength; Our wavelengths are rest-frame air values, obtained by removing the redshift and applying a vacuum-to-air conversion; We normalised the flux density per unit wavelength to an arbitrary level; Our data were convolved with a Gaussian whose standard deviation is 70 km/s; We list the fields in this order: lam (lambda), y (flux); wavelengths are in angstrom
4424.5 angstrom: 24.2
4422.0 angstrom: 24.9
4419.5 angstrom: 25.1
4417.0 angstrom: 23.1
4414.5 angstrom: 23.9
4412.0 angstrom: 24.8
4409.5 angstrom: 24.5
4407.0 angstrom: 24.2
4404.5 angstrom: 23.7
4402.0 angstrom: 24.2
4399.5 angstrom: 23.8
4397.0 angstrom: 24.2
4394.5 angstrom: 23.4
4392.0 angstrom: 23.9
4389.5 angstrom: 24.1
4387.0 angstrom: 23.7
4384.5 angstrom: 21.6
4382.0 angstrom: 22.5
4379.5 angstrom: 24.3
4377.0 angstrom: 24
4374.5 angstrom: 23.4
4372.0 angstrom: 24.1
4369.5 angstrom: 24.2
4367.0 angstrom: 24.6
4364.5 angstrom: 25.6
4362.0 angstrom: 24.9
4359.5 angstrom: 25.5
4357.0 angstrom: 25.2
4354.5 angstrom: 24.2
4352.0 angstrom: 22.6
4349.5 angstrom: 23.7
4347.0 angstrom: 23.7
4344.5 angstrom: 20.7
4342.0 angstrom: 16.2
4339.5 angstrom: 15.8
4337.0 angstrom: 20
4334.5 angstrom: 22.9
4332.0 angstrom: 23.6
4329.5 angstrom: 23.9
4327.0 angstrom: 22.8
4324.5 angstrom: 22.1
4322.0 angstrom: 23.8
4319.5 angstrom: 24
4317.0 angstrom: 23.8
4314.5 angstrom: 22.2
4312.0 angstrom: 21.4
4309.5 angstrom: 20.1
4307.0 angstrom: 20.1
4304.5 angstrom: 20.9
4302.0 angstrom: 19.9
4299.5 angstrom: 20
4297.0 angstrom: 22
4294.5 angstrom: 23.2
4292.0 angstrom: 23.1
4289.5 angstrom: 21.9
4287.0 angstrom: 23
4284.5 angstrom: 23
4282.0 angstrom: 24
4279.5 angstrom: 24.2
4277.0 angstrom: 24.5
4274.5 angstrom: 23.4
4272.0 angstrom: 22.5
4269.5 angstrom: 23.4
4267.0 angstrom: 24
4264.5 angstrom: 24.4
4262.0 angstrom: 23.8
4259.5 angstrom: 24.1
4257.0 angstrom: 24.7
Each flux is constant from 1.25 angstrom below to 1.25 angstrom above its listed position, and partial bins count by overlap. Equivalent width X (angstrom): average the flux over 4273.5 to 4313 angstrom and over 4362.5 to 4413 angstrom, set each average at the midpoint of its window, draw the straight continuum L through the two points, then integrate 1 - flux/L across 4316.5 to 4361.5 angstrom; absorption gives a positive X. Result 1.1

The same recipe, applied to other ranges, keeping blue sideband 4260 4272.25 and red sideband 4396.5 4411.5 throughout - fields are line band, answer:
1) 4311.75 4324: 0.4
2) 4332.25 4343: 2.1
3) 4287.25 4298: 0.5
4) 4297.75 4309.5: 1.8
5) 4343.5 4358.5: 0.3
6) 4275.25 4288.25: 0.0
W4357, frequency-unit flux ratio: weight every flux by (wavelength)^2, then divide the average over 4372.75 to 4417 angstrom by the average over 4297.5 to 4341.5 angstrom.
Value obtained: 1.1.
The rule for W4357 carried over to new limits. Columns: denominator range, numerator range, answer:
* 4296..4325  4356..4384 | 1.15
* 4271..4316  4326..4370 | 1.05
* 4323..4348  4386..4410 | 1.16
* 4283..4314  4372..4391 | 1.13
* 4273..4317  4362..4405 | 1.12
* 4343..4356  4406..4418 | 1.08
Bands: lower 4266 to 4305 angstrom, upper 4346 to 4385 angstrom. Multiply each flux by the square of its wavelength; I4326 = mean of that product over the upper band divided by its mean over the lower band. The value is 1.10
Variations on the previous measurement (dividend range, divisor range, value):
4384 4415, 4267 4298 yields 1.09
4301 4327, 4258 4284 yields 0.94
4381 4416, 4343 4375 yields 1.01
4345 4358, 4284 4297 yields 1.07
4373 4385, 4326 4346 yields 1.14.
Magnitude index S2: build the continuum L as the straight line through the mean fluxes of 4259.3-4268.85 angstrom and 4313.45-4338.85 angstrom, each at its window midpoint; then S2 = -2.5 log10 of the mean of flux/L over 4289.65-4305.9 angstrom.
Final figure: 0.09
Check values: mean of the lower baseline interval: 24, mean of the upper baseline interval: 22.7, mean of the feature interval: 21.5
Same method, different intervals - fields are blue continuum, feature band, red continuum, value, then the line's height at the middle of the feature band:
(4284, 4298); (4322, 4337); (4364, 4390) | 0.01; 23.2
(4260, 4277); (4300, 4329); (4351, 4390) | 0.09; 23.8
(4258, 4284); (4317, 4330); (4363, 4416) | 0.02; 23.9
